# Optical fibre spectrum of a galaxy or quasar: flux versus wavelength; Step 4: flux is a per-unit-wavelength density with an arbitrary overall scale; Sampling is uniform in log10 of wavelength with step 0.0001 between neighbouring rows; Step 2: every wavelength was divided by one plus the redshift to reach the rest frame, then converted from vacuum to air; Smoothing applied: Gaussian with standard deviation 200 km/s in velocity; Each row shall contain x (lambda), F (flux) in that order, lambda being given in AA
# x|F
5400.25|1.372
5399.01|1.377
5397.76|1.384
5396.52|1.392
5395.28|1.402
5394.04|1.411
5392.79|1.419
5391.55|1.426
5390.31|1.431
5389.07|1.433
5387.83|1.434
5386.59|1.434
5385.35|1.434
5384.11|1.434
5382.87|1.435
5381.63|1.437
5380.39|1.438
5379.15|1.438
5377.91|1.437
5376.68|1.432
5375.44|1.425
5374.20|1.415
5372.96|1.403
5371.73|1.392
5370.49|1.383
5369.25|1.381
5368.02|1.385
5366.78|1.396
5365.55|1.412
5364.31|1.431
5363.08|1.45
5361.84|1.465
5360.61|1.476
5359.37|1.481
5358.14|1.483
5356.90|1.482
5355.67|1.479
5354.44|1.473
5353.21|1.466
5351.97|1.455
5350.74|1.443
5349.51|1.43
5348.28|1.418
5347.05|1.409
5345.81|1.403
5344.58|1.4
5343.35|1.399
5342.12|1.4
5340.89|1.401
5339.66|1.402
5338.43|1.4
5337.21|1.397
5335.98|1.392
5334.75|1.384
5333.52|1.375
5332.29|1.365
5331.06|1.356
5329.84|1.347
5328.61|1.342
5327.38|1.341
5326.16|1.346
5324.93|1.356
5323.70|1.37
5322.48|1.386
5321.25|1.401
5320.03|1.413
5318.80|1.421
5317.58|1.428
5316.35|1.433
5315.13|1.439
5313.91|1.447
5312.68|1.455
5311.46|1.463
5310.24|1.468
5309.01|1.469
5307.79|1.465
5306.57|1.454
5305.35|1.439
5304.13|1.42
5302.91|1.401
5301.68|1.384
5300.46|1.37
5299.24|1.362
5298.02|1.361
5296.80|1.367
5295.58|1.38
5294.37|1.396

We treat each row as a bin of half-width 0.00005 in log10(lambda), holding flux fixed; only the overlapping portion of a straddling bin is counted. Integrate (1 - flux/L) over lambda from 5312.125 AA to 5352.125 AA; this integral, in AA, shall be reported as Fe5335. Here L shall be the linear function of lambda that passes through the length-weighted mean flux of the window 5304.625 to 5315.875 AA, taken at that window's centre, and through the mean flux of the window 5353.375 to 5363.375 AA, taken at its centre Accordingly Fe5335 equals 1.8 AA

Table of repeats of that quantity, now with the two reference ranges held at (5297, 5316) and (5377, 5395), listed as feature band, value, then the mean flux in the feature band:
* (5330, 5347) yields 0.5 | 1.39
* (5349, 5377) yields -0.1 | 1.44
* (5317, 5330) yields 0.4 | 1.38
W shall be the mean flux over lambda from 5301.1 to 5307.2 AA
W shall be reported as 1.42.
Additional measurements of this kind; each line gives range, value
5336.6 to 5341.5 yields 1.4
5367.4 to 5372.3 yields 1.38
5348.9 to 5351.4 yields 1.44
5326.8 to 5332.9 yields 1.35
